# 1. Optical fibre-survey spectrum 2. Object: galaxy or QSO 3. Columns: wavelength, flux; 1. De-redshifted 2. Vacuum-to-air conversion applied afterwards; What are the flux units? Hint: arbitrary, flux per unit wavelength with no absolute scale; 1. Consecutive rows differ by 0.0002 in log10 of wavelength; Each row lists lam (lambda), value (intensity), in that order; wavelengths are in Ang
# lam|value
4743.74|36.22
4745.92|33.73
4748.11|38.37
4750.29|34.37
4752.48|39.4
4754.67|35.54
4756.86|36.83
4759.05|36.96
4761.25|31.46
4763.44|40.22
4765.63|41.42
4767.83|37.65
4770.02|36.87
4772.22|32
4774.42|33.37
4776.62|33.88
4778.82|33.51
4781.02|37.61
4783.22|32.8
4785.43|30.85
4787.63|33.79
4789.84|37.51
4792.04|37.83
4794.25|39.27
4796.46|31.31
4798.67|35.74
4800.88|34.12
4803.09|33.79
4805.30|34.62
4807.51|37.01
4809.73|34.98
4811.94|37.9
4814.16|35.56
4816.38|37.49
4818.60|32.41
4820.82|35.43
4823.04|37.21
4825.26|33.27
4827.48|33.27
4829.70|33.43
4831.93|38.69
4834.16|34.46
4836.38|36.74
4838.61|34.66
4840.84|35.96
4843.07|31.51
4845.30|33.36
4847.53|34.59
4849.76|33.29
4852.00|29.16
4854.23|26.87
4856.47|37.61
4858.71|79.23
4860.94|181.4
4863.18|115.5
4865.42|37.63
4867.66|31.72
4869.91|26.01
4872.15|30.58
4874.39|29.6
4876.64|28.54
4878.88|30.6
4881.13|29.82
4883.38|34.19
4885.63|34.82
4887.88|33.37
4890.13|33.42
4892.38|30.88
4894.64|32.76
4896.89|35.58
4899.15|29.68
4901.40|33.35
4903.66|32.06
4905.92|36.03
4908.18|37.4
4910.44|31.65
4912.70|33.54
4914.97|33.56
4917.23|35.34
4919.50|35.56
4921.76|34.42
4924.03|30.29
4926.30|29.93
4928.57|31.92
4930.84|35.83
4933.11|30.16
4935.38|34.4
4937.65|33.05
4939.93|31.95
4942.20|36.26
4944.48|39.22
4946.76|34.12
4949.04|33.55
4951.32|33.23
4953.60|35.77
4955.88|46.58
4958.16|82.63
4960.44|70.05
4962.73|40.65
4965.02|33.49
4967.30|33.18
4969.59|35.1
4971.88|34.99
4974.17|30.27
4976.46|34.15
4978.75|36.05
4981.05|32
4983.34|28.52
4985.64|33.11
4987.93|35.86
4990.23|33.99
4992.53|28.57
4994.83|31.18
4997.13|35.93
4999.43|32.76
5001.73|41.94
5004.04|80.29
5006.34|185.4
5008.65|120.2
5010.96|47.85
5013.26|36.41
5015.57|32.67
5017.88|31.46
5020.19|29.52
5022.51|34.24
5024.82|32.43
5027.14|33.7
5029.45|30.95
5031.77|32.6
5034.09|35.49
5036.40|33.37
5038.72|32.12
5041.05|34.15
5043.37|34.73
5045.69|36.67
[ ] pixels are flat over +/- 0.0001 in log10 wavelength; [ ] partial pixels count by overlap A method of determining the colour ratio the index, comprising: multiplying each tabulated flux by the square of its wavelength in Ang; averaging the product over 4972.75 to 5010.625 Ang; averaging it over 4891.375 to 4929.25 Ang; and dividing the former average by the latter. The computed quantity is 1.60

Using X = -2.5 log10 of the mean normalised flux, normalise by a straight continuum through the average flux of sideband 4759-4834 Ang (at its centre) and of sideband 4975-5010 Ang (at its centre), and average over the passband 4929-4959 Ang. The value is 0.25 mag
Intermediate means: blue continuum 35.4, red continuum 52.5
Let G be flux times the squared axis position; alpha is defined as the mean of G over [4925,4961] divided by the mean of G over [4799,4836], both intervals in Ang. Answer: 1.2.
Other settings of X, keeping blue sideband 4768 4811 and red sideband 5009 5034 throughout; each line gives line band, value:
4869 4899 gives 0.14 mag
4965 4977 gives 0.09 mag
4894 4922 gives 0.06 mag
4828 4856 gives 0.05 mag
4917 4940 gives 0.10 mag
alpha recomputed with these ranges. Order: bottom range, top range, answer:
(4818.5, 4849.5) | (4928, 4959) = 1.15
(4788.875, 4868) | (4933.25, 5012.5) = 1.14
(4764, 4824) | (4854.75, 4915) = 1.26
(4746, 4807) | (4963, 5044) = 1.30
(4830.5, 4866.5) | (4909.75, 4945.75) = 0.68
